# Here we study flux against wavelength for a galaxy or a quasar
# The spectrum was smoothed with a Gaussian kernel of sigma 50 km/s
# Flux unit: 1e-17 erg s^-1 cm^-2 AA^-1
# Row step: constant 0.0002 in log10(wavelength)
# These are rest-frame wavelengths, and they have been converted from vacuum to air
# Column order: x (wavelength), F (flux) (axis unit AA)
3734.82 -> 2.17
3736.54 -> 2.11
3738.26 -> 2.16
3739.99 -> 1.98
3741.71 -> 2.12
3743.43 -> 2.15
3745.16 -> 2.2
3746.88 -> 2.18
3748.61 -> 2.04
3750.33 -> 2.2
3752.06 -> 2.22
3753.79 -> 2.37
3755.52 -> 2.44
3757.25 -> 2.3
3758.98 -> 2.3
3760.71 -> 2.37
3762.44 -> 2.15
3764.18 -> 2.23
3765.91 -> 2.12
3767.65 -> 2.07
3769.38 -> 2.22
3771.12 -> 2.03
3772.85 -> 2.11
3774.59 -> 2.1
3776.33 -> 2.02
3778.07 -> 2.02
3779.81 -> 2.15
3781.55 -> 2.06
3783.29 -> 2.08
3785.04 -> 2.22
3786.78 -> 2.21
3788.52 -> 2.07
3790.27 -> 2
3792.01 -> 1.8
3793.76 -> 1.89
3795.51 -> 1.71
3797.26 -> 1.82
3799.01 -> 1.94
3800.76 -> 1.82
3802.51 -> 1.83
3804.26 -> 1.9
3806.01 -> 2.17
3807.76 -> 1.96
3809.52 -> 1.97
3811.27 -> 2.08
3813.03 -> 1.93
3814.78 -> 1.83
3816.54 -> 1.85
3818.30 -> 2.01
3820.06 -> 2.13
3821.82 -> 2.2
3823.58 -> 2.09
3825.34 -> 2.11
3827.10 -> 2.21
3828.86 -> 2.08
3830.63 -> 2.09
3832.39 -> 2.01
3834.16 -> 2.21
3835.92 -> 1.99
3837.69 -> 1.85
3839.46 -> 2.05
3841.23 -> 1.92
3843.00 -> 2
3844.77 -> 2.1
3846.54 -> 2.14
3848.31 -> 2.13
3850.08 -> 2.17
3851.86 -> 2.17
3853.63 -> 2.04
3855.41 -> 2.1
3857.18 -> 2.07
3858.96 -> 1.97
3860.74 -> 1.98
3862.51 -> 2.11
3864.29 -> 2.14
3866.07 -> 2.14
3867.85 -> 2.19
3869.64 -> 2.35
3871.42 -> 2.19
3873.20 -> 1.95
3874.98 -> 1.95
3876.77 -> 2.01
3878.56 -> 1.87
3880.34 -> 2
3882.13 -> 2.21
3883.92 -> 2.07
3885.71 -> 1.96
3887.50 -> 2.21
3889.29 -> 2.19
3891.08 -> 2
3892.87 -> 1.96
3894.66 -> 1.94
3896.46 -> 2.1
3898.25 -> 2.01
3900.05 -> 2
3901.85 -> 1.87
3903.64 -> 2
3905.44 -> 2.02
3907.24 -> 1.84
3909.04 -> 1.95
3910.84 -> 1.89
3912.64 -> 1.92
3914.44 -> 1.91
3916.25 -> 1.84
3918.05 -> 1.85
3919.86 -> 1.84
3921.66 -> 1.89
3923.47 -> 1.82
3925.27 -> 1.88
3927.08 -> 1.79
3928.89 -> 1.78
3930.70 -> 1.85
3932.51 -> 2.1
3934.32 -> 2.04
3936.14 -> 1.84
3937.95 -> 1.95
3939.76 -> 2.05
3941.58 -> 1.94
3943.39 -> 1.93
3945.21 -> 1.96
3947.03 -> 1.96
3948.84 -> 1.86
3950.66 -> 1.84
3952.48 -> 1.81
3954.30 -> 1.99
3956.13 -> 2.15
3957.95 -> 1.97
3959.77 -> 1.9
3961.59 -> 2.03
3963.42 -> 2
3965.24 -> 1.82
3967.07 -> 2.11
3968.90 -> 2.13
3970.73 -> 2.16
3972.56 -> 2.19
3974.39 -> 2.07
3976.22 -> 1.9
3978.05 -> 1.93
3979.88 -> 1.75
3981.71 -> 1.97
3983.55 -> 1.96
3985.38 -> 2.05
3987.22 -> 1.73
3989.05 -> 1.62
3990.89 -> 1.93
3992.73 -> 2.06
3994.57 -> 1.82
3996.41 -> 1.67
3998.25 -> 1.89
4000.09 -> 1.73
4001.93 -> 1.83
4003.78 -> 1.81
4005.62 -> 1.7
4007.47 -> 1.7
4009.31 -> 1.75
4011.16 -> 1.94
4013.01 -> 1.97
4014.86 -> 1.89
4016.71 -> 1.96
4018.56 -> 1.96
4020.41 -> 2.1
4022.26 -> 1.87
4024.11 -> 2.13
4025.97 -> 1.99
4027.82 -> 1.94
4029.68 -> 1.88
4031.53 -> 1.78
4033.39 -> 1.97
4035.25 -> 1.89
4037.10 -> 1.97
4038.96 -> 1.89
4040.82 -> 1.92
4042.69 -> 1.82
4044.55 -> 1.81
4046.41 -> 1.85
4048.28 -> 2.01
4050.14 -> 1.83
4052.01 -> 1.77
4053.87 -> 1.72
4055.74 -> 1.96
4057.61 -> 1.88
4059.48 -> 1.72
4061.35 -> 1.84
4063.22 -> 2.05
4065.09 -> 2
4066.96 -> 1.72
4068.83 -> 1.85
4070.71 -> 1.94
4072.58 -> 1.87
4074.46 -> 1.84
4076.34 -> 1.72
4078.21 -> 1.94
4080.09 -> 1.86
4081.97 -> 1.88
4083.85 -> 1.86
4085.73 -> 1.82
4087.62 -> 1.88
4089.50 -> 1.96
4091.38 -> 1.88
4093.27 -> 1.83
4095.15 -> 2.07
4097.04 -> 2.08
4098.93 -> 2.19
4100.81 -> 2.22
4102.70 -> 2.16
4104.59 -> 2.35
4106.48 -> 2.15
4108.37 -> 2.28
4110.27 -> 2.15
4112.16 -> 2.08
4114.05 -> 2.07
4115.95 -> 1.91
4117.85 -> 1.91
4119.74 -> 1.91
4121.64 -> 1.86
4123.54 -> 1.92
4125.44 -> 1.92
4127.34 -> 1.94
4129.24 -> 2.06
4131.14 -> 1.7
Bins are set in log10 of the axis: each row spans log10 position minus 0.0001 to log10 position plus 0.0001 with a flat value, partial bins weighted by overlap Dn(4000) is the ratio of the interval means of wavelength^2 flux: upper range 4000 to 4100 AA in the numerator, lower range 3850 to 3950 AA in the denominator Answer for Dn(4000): 1.03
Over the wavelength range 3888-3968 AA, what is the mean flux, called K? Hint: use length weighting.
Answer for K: 1.94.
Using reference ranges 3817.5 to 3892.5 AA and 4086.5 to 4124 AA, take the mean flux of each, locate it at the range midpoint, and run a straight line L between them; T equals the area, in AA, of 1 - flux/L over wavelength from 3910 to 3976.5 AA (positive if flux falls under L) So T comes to 3.9 AA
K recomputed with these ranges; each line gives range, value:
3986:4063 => 1.87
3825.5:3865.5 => 2.07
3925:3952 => 1.92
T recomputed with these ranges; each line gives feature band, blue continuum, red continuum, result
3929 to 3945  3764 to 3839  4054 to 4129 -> 0.33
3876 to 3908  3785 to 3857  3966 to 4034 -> -0.62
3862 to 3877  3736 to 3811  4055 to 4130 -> -0.50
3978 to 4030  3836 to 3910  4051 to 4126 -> 2.83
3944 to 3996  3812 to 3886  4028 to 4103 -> 0.61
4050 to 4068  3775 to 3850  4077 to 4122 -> 1.46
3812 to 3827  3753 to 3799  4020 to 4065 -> 0.31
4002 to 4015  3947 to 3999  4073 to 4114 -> 0.94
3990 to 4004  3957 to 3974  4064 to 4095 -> 1.03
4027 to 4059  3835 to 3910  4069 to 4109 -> 1.99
